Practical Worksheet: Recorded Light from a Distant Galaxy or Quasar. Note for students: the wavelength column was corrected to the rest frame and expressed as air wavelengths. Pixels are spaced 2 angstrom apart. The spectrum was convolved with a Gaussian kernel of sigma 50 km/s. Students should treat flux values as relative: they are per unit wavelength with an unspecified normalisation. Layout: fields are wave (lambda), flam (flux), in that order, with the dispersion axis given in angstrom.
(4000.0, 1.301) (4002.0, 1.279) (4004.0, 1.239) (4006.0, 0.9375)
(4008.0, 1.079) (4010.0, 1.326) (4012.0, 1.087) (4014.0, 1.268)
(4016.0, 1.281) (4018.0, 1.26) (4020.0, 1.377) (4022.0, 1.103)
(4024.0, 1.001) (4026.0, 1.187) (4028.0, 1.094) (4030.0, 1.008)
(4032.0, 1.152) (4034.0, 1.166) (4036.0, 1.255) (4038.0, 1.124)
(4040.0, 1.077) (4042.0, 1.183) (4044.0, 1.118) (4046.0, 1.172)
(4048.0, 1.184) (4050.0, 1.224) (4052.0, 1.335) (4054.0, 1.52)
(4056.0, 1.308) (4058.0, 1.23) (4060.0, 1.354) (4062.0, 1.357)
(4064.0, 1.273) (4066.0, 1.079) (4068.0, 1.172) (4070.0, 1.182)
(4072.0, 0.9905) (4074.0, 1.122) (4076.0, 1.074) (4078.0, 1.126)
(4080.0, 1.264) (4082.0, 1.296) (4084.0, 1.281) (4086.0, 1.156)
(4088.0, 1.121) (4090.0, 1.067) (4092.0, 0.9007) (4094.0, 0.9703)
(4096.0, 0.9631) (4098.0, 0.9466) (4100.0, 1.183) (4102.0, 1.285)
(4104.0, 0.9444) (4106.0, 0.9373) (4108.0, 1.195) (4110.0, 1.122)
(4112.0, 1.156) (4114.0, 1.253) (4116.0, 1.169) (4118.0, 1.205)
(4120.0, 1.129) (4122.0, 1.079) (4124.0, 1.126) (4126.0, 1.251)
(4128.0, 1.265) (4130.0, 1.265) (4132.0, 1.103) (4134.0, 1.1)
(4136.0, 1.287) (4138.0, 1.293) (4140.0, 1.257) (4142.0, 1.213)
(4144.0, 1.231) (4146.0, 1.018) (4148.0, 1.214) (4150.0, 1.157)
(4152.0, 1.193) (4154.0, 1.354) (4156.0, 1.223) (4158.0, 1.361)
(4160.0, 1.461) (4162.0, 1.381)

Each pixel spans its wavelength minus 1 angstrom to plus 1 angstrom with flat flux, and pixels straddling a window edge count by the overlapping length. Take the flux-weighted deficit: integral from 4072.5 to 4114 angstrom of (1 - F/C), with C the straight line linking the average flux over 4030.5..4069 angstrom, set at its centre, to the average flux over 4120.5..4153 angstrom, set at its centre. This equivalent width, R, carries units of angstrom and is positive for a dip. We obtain 3.4 angstrom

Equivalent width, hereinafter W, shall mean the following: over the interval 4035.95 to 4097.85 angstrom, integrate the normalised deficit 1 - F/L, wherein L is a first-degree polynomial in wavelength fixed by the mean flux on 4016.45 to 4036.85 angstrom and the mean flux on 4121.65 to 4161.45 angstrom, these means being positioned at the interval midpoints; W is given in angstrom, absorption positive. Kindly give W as 0.64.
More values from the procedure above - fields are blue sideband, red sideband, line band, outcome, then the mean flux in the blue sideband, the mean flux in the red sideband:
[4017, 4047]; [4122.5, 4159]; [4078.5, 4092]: 0.1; 1.15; 1.22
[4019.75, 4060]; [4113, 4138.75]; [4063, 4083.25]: 0.6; 1.19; 1.19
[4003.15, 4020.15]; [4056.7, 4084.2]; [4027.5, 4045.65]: 1.0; 1.2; 1.2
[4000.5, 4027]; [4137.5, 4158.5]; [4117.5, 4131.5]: 0.4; 1.19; 1.22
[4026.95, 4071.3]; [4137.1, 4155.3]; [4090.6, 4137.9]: 3.3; 1.21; 1.21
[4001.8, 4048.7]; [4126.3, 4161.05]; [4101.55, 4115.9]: 1.1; 1.16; 1.24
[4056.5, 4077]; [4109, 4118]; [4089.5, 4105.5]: 2.1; 1.19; 1.18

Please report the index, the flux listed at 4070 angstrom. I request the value 1.182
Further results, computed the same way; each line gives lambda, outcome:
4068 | 1.172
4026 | 1.187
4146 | 1.018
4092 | 0.9007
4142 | 1.213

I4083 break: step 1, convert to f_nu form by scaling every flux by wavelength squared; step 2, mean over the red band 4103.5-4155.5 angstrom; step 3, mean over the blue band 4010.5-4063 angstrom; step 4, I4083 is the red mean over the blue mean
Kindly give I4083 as 1.02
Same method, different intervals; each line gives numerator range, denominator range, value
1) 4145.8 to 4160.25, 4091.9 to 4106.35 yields 1.25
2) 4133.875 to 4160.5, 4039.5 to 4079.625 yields 1.07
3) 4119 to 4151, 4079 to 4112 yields 1.10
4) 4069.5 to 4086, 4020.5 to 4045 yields 1.06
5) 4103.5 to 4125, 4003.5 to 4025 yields 1.00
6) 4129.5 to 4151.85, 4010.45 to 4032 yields 1.08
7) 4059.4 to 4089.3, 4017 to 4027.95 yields 1.03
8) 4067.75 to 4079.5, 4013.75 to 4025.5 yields 0.95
